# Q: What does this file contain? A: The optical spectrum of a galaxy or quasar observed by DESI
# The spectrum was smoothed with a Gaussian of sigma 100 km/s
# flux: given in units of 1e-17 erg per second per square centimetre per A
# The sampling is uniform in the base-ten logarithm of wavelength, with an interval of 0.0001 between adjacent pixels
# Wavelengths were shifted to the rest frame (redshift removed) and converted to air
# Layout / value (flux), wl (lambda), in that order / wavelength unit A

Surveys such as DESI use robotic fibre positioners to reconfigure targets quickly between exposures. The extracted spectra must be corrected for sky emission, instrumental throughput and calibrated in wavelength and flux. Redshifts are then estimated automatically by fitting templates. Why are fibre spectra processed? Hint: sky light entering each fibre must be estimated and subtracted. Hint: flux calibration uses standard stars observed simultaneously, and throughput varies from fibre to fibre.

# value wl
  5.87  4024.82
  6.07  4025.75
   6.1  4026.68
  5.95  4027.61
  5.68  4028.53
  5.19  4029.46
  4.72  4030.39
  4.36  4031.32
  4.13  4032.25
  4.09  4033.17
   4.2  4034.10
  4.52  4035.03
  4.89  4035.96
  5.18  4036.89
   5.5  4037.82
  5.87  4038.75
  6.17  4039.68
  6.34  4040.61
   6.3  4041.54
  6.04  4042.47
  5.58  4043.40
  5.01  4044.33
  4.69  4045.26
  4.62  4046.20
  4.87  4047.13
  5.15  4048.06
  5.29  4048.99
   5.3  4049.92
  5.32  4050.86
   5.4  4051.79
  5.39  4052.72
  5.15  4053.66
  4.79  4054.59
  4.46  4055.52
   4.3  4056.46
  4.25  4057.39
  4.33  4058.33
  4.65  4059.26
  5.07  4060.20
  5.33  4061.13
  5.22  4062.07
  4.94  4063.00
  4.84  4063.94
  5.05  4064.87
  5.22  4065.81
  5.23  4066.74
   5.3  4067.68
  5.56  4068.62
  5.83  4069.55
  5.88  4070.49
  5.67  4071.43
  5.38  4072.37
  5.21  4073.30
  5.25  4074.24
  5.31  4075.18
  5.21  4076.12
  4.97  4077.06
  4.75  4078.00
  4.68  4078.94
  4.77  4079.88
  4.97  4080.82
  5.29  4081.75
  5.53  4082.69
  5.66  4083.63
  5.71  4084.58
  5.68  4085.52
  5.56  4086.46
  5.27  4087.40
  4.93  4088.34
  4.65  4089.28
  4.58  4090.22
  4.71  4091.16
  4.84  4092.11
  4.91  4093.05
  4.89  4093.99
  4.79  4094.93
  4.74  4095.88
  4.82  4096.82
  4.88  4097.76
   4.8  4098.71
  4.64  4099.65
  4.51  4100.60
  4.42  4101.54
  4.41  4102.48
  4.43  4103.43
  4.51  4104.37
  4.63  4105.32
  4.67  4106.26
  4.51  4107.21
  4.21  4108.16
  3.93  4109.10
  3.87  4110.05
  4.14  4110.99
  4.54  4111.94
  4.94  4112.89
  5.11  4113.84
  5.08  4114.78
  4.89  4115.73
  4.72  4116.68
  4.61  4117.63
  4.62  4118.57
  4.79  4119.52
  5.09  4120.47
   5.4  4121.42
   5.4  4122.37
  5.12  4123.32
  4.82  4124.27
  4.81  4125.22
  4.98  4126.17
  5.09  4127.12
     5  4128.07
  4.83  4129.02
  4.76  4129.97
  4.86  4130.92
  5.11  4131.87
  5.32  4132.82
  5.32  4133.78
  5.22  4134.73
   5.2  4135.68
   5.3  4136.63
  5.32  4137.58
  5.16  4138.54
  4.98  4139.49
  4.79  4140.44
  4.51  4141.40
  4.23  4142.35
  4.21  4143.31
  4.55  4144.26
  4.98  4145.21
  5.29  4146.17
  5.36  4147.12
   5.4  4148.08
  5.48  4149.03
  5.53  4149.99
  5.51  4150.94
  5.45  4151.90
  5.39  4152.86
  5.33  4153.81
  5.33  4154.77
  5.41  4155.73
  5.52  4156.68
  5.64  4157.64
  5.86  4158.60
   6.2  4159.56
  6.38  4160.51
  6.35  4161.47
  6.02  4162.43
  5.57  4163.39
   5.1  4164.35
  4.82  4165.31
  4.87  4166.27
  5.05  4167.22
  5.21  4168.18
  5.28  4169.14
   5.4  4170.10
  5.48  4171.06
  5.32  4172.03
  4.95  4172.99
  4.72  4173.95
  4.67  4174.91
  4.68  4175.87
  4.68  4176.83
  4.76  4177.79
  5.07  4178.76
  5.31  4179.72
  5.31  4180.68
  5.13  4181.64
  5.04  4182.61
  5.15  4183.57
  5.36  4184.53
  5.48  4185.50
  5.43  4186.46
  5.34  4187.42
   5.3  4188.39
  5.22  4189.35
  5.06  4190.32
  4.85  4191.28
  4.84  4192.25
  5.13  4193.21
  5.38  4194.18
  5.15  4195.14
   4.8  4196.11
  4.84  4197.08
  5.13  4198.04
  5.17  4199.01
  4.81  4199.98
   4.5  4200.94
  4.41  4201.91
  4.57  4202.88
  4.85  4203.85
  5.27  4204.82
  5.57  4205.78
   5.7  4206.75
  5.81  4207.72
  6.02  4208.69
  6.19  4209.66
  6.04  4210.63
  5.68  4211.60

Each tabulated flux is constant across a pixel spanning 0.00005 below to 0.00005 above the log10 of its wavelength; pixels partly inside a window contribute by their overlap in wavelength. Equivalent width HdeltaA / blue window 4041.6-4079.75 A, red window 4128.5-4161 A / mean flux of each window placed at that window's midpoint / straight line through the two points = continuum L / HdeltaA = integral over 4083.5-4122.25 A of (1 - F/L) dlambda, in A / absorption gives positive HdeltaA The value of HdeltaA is 3.0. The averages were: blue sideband 5.12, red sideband 5.23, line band 4.78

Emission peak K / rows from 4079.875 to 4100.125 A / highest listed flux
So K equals 5.71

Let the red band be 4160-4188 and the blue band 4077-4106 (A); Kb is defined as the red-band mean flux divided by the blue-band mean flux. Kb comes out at 1.1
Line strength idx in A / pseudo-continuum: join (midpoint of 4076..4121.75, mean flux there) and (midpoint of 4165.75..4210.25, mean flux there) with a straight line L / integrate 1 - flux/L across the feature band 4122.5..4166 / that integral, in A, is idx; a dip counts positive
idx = -2.2 A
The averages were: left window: 4.82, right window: 5.14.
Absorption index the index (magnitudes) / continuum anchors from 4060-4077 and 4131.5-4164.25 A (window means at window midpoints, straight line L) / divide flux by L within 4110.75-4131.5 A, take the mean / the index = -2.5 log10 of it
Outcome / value 0.09 mag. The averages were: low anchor 5.3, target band 4.9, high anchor 5.33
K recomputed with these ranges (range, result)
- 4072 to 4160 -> 6.2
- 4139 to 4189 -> 6.38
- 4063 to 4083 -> 5.88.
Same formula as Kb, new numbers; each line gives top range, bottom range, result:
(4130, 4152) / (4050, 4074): 0.99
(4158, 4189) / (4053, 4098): 1.04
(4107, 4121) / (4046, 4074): 0.90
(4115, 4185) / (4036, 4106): 1.01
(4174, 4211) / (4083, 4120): 1.08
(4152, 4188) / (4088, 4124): 1.13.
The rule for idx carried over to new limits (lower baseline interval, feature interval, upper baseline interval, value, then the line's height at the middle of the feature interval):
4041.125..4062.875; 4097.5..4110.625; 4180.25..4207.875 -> 1.6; 5.08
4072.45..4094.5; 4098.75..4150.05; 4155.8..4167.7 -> 5.1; 5.37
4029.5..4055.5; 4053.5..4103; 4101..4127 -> -1.0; 4.91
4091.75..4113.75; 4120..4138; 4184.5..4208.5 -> -1.4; 4.73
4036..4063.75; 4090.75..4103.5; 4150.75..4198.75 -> 1.2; 5.21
